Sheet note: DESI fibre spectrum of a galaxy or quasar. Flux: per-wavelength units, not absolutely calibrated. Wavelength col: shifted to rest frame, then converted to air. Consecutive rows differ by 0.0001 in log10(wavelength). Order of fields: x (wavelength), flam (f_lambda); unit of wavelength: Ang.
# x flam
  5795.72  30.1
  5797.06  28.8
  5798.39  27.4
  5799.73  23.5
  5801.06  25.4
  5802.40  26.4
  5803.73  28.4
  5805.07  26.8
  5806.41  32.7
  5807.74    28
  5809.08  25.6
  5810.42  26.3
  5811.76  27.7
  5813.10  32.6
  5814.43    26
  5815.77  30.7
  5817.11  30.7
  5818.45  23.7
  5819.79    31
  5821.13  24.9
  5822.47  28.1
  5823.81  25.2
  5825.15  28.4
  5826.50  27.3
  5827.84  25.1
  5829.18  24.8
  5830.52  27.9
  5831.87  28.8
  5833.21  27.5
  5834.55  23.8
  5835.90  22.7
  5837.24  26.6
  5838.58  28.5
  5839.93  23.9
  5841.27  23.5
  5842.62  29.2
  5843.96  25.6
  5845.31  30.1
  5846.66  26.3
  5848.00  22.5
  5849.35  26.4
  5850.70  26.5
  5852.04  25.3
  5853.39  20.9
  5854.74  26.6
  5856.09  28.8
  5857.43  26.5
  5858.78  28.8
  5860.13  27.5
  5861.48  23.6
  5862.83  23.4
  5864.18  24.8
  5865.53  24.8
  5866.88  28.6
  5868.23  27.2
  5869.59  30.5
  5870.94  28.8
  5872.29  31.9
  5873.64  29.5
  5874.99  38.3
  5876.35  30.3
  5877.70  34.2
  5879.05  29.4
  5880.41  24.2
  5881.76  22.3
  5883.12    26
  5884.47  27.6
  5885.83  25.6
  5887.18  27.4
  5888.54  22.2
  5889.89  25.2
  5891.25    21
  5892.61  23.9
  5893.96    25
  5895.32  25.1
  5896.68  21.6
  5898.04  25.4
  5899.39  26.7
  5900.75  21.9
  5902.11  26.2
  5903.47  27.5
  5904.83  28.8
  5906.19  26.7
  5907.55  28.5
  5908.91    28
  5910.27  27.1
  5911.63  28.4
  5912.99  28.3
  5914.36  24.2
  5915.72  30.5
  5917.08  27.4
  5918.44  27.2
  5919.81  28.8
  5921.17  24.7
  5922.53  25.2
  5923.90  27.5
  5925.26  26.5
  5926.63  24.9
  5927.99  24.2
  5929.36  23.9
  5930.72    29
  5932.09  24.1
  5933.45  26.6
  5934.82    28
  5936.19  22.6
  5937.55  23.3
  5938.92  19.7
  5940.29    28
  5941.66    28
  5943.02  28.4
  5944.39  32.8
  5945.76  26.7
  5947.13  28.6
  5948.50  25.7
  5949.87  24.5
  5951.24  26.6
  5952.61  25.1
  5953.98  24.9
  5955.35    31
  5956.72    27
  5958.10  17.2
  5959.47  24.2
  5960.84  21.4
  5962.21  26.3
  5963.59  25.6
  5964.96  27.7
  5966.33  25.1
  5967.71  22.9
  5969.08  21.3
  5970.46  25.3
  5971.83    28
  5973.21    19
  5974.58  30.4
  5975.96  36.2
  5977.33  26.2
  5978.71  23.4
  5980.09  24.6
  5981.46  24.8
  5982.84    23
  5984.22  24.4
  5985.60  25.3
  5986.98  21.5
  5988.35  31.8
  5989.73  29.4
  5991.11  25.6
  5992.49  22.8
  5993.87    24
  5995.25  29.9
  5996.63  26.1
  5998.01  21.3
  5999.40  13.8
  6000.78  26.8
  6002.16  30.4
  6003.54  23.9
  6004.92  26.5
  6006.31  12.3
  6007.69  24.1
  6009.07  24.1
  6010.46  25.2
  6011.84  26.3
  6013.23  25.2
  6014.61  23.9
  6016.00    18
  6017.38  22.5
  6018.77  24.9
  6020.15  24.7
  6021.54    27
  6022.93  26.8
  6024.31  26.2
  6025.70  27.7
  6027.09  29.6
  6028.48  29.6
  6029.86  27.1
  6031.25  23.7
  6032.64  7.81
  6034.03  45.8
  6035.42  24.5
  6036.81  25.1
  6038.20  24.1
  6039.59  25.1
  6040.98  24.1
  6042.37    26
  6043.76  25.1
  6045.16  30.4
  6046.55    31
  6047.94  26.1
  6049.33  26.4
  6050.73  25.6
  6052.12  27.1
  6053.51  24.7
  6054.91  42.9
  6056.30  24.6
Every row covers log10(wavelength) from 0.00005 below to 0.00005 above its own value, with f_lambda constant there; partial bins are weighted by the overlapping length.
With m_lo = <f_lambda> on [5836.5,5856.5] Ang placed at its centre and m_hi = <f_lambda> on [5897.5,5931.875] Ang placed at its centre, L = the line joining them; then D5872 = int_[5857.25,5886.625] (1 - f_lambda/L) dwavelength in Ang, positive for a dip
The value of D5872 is -1.9 Ang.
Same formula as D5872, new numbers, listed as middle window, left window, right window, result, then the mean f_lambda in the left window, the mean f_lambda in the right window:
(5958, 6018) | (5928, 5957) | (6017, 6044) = 3.6 Ang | 26.3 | 25.9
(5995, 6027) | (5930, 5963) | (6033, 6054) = 2.9 Ang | 25.8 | 27.1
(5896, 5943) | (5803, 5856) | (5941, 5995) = 0.0 Ang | 26.9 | 25.8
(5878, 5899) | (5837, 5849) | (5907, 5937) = 1.2 Ang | 26.2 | 26.6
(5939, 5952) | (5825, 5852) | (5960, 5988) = -1.0 Ang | 26.2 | 25.2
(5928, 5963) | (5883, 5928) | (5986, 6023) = -0.5 Ang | 26.1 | 24.4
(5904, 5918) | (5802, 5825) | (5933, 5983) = -0.7 Ang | 28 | 25.7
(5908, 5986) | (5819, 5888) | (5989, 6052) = 0.2 Ang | 27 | 25.3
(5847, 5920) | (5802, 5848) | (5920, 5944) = -1.0 Ang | 27.1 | 25.7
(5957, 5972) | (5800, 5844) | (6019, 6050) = 1.5 Ang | 27.1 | 26.5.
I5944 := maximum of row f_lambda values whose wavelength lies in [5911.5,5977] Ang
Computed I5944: 36.2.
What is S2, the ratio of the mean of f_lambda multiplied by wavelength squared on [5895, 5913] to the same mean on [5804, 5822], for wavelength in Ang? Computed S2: 1.0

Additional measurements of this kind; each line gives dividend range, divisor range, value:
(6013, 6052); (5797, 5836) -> 1.02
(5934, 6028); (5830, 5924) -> 0.98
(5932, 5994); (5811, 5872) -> 1.00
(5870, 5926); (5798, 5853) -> 1.03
